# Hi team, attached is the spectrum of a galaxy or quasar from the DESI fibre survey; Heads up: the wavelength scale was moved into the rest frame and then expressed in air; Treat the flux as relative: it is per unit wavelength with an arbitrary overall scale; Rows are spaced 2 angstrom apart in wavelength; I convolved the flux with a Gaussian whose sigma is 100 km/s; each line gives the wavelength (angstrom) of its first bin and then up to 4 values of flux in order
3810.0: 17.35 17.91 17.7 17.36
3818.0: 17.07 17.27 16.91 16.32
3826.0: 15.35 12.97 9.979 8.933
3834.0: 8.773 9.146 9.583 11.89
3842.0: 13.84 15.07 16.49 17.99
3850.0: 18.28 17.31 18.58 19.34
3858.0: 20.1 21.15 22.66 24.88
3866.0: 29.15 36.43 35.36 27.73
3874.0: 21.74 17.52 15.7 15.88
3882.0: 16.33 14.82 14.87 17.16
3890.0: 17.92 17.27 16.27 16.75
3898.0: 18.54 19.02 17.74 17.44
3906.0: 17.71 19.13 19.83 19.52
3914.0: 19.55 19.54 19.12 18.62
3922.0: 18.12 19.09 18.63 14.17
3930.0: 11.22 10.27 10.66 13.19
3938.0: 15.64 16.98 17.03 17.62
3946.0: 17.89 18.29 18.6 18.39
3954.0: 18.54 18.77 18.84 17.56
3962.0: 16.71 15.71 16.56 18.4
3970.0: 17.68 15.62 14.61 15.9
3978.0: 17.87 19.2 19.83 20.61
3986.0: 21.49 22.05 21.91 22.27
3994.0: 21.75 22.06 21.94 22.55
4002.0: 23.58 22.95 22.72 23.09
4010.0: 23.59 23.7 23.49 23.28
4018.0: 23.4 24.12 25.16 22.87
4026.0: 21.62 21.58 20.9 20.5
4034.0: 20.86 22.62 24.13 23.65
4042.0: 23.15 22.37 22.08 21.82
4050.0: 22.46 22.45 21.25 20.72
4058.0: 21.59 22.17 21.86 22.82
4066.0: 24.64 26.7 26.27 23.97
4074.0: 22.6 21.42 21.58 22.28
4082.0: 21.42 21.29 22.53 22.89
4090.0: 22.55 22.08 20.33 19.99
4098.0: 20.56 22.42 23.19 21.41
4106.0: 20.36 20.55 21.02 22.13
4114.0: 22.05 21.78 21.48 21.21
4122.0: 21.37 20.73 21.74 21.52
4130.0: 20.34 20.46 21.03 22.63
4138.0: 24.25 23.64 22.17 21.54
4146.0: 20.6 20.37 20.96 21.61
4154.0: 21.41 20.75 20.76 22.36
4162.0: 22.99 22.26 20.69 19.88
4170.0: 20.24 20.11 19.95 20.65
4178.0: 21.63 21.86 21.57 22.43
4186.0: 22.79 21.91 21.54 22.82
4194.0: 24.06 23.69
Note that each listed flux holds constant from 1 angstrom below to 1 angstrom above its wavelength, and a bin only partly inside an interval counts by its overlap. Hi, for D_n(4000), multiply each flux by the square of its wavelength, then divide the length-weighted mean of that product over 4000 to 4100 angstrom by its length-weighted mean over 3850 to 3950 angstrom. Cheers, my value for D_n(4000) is 1.3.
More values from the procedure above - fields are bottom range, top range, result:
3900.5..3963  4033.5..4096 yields 1.39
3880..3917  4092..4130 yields 1.34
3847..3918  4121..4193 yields 1.23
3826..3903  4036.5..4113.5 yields 1.38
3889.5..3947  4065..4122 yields 1.42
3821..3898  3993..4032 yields 1.38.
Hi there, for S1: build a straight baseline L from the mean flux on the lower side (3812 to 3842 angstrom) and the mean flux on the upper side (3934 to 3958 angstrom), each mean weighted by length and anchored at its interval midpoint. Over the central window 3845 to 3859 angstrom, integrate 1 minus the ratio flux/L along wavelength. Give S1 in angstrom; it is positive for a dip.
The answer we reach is -3.8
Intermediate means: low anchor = 13.7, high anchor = 17.1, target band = 18.3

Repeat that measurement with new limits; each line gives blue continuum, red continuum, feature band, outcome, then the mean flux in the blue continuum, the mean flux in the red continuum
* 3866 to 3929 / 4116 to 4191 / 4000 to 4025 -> -3.8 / 19.4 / 21.4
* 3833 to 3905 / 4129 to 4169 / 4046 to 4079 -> -3.4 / 18.6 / 21.5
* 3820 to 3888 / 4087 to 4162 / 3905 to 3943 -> 4.2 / 17.9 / 21.5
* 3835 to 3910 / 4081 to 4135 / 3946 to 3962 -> 1.2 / 18.8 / 21.4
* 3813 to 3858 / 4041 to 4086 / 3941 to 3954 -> 0.5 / 14.9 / 22.6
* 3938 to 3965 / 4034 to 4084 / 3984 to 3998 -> -1.7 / 17.7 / 22.7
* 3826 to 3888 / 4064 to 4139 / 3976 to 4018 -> -3.2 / 18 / 22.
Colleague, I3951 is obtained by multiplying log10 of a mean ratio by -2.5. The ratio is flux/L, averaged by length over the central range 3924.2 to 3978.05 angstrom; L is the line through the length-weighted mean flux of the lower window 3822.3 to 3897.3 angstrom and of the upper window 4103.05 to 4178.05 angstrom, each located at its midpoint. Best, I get 0.16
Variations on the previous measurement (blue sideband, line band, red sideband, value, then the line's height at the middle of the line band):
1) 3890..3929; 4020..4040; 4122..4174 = -0.13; 19.8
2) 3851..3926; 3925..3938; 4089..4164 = 0.46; 20.2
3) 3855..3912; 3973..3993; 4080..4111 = 0.07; 20.9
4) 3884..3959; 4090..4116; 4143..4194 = -0.06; 20.3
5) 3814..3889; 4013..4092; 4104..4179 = -0.12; 20.3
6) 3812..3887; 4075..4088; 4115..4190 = -0.06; 20.6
